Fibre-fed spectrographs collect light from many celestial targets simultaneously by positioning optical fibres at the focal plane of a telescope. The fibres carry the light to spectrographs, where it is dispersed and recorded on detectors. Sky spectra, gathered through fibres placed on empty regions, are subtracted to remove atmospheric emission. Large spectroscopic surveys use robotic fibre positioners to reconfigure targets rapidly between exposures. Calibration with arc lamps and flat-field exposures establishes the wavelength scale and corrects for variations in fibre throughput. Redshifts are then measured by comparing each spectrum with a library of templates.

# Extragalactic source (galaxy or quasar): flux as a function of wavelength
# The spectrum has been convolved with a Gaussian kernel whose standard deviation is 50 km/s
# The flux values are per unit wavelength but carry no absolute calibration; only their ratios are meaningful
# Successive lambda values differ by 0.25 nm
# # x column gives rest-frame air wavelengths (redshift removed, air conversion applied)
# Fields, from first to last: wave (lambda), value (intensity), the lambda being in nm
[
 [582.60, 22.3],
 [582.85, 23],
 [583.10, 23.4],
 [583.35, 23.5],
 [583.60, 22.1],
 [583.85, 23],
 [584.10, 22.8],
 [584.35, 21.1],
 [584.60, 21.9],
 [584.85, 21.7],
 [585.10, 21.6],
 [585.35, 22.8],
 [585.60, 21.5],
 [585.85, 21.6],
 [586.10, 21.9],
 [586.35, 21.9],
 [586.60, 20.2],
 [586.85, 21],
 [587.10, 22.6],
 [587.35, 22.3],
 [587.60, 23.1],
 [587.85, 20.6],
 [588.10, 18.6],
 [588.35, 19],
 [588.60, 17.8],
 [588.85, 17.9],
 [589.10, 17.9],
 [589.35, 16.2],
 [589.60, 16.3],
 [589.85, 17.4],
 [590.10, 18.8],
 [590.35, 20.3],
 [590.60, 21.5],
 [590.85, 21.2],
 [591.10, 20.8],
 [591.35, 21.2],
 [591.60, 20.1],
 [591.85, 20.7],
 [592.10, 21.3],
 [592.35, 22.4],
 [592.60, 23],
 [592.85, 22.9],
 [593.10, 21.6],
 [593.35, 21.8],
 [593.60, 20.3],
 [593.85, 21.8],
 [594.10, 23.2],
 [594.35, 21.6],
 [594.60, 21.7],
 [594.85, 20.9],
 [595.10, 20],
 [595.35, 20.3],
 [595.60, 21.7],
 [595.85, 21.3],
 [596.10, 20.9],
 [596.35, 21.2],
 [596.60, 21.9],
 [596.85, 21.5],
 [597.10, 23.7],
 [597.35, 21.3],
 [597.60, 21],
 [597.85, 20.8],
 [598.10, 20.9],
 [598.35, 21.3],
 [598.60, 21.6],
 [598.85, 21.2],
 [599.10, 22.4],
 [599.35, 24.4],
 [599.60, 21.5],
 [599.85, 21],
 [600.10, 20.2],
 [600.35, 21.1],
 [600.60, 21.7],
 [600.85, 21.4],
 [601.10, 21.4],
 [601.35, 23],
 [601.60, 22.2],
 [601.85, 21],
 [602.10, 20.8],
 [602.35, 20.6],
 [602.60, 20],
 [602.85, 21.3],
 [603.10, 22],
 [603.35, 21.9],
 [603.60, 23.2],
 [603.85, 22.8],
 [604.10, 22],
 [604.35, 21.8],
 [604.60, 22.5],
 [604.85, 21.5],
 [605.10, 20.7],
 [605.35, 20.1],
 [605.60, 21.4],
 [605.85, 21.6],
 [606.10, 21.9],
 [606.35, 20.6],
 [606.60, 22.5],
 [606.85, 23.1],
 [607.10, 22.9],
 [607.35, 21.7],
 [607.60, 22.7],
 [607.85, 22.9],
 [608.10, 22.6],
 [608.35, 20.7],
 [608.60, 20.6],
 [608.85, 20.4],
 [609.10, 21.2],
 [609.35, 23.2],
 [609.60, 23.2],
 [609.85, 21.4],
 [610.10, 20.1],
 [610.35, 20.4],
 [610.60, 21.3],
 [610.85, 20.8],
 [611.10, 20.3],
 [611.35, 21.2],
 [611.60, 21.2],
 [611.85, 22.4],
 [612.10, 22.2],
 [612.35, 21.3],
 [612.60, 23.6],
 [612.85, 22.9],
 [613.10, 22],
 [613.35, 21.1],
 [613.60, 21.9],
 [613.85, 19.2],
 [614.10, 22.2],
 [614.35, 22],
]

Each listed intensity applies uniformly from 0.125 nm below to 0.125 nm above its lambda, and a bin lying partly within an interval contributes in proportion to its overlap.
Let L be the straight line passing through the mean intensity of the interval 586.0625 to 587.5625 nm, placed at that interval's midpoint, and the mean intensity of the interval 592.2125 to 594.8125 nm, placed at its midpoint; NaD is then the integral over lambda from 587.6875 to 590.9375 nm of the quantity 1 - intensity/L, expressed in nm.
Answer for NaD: 0.46 nm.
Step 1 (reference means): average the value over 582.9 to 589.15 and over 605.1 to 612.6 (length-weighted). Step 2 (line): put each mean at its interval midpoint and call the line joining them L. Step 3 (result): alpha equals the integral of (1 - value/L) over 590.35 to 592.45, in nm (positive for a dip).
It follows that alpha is 0.03 nm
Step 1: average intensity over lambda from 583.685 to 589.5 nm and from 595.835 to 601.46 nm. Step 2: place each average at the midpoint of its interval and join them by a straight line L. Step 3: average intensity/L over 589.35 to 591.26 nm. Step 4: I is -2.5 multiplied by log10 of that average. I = 0.10 mag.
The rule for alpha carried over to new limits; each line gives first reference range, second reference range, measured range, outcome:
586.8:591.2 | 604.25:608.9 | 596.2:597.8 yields -0.09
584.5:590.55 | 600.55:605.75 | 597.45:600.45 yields -0.03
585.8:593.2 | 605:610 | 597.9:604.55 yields -0.11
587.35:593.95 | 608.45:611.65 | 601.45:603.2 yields -0.03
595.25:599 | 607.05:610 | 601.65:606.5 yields 0.05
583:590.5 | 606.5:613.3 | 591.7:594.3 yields -0.11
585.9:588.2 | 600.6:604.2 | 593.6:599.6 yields 0.00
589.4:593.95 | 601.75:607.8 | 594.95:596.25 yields 0.01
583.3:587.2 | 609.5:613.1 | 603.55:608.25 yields -0.07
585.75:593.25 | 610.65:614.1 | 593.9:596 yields -0.07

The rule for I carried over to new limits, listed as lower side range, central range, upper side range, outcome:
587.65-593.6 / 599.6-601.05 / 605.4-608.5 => 0.00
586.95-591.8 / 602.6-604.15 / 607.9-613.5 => -0.06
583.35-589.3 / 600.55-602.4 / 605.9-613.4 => 0.00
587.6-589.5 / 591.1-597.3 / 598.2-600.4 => -0.07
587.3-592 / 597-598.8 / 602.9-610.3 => -0.04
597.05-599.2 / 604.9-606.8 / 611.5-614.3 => 0.02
